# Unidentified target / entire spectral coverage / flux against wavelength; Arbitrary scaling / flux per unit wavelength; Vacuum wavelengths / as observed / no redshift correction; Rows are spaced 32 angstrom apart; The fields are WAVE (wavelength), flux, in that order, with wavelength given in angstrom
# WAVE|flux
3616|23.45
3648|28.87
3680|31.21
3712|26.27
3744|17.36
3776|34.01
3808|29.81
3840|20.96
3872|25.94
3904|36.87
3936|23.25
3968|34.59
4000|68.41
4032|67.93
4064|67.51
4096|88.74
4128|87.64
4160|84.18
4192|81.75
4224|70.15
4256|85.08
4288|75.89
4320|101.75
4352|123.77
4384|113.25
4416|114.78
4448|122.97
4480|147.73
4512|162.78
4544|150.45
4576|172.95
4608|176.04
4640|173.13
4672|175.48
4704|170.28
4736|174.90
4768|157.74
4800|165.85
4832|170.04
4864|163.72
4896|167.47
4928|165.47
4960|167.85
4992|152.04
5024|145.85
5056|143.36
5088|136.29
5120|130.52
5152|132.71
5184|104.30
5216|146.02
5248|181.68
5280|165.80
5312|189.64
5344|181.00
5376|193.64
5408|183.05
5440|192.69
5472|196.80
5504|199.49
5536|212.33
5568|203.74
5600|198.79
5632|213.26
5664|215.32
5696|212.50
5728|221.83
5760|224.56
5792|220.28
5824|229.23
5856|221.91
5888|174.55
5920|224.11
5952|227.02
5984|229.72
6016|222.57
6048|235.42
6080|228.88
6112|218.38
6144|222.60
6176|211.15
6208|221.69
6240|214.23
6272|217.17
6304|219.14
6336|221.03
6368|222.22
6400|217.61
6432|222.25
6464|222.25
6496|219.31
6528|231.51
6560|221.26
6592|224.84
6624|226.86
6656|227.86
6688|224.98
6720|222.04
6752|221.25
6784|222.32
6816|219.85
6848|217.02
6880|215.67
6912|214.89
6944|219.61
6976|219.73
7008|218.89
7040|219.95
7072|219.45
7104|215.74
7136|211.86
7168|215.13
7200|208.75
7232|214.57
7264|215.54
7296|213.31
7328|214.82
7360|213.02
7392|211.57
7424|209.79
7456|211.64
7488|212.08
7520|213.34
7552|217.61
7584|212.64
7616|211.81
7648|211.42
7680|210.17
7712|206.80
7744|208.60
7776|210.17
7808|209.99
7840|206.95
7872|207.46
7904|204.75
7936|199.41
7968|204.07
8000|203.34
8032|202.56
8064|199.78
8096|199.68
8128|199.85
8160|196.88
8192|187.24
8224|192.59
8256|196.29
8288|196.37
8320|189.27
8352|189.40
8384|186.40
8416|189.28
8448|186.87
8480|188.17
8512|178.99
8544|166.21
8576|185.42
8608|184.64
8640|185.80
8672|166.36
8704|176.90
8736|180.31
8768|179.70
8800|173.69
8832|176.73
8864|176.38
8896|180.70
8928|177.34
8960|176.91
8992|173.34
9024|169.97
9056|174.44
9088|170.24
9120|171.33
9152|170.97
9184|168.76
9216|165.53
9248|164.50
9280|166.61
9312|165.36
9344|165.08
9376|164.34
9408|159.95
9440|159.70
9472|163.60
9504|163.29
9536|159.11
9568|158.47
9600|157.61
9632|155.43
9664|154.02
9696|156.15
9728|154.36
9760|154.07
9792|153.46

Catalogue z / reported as 0.000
